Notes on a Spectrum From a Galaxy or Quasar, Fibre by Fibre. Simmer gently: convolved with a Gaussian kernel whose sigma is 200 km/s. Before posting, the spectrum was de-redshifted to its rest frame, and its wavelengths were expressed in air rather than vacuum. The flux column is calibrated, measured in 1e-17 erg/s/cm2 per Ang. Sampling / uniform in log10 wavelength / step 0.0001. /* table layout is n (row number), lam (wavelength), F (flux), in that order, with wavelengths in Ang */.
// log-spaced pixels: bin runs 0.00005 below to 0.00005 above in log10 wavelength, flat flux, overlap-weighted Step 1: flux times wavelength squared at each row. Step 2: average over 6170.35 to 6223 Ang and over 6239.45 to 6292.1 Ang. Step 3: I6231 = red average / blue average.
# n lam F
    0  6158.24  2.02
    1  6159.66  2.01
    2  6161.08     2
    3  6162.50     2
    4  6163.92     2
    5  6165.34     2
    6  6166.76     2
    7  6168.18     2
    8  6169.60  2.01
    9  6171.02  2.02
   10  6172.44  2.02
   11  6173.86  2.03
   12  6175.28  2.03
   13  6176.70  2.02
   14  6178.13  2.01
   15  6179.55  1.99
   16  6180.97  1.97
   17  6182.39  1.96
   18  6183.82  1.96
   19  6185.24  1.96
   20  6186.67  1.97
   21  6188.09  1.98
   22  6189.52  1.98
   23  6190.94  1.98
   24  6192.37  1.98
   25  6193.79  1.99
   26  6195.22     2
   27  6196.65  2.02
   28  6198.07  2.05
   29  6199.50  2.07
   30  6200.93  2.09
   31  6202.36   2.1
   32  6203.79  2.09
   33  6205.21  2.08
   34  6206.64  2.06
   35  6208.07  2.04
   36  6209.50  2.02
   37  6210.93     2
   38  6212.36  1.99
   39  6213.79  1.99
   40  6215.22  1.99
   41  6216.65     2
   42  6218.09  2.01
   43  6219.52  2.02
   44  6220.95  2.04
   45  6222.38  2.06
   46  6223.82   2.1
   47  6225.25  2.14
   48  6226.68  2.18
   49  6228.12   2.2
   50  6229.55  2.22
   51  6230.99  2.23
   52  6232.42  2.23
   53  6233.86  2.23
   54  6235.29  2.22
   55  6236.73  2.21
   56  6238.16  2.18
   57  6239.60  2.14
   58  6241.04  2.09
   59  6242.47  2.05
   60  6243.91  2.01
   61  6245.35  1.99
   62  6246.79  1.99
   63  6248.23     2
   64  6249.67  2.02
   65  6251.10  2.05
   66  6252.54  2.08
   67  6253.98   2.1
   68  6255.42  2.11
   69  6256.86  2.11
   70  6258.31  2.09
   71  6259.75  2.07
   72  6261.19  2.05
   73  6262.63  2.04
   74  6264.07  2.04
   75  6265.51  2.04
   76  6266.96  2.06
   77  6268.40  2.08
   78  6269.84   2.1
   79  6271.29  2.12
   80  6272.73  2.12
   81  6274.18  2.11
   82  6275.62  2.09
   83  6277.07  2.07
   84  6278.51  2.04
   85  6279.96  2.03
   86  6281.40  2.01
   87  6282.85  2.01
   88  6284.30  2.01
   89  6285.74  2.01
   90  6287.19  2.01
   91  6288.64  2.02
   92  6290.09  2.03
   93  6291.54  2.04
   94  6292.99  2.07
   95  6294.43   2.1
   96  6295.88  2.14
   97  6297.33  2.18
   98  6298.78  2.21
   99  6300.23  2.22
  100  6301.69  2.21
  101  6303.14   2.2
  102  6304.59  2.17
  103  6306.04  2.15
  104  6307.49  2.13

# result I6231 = 1.0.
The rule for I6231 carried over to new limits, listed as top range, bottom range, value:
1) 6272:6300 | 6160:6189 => 1.08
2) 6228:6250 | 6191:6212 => 1.05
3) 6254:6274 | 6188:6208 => 1.04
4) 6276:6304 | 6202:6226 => 1.05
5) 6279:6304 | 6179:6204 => 1.07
